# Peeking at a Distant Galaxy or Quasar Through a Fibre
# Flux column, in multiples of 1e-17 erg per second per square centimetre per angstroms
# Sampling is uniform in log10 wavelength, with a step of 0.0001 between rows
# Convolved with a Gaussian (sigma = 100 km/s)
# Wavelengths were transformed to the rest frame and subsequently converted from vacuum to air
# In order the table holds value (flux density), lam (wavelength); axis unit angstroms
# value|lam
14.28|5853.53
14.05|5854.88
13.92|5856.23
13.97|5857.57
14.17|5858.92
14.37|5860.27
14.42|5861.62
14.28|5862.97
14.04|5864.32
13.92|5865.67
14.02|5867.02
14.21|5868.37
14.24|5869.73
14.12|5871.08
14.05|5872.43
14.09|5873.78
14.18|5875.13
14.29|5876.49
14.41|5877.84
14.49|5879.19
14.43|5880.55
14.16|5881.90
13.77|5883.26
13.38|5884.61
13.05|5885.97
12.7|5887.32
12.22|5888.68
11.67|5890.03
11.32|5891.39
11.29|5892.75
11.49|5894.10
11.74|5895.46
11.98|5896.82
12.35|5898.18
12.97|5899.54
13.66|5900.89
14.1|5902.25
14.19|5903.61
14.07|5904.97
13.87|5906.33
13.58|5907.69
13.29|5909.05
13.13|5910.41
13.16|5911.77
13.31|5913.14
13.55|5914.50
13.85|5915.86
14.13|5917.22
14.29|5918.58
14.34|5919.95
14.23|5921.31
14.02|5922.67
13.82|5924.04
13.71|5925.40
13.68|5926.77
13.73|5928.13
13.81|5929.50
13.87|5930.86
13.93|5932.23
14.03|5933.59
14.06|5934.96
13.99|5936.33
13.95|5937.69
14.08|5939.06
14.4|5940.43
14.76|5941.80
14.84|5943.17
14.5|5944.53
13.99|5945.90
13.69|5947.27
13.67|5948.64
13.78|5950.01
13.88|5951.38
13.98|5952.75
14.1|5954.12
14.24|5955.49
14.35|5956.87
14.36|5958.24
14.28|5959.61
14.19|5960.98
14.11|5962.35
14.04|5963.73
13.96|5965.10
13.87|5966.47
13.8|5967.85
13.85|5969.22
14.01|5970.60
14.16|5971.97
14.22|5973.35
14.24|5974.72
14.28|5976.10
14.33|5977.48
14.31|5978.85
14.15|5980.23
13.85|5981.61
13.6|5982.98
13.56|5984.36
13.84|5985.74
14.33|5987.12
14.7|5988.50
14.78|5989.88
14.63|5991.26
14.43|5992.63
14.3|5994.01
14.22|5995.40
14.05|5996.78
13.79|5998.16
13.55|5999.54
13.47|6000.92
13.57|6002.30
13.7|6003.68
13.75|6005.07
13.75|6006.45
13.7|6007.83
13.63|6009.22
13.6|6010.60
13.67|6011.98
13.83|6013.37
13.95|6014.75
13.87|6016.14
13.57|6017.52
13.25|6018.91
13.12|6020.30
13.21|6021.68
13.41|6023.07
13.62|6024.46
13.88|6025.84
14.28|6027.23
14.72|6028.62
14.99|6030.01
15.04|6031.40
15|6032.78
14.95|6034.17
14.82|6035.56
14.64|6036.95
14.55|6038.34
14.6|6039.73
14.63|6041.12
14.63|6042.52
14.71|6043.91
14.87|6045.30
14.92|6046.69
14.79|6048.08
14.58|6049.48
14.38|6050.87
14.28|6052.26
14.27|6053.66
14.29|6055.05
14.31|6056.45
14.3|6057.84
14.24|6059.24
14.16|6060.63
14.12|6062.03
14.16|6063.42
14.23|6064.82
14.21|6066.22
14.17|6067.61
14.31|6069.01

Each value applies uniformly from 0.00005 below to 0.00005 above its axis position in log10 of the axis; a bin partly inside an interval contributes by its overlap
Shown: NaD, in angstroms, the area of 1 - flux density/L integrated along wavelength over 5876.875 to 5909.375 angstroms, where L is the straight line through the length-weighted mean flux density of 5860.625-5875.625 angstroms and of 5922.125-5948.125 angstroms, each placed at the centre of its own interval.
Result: 2.3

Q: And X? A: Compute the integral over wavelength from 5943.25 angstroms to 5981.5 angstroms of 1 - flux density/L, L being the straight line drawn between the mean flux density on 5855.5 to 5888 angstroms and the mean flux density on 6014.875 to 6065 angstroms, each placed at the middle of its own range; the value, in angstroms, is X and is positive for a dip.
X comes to 0.2 angstroms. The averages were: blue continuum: 14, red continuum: 14.3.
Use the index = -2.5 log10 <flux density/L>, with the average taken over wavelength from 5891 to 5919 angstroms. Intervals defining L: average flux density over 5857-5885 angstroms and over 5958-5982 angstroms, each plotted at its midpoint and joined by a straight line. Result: 0.08 mag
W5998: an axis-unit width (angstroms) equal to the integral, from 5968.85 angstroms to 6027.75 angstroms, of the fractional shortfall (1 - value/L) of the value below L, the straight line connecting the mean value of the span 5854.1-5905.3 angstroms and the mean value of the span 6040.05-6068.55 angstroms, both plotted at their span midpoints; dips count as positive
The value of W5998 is 0.9 angstroms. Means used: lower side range 13.5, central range 13.9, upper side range 14.4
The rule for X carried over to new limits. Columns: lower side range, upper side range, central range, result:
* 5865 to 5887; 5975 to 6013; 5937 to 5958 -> -0.2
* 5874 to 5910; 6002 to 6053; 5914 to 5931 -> -0.7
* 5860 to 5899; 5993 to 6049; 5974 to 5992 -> -0.4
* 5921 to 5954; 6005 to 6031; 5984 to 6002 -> -0.3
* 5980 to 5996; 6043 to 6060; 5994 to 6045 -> 1.0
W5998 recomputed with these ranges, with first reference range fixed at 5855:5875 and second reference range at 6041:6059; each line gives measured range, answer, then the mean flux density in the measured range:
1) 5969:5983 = 0.2 angstroms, 14.1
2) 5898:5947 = 1.3 angstroms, 13.9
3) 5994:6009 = 0.7 angstroms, 13.8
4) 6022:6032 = 0.2 angstroms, 14.2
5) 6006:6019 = 0.7 angstroms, 13.7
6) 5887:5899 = 2.0 angstroms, 11.8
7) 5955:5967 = 0.1 angstroms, 14.2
